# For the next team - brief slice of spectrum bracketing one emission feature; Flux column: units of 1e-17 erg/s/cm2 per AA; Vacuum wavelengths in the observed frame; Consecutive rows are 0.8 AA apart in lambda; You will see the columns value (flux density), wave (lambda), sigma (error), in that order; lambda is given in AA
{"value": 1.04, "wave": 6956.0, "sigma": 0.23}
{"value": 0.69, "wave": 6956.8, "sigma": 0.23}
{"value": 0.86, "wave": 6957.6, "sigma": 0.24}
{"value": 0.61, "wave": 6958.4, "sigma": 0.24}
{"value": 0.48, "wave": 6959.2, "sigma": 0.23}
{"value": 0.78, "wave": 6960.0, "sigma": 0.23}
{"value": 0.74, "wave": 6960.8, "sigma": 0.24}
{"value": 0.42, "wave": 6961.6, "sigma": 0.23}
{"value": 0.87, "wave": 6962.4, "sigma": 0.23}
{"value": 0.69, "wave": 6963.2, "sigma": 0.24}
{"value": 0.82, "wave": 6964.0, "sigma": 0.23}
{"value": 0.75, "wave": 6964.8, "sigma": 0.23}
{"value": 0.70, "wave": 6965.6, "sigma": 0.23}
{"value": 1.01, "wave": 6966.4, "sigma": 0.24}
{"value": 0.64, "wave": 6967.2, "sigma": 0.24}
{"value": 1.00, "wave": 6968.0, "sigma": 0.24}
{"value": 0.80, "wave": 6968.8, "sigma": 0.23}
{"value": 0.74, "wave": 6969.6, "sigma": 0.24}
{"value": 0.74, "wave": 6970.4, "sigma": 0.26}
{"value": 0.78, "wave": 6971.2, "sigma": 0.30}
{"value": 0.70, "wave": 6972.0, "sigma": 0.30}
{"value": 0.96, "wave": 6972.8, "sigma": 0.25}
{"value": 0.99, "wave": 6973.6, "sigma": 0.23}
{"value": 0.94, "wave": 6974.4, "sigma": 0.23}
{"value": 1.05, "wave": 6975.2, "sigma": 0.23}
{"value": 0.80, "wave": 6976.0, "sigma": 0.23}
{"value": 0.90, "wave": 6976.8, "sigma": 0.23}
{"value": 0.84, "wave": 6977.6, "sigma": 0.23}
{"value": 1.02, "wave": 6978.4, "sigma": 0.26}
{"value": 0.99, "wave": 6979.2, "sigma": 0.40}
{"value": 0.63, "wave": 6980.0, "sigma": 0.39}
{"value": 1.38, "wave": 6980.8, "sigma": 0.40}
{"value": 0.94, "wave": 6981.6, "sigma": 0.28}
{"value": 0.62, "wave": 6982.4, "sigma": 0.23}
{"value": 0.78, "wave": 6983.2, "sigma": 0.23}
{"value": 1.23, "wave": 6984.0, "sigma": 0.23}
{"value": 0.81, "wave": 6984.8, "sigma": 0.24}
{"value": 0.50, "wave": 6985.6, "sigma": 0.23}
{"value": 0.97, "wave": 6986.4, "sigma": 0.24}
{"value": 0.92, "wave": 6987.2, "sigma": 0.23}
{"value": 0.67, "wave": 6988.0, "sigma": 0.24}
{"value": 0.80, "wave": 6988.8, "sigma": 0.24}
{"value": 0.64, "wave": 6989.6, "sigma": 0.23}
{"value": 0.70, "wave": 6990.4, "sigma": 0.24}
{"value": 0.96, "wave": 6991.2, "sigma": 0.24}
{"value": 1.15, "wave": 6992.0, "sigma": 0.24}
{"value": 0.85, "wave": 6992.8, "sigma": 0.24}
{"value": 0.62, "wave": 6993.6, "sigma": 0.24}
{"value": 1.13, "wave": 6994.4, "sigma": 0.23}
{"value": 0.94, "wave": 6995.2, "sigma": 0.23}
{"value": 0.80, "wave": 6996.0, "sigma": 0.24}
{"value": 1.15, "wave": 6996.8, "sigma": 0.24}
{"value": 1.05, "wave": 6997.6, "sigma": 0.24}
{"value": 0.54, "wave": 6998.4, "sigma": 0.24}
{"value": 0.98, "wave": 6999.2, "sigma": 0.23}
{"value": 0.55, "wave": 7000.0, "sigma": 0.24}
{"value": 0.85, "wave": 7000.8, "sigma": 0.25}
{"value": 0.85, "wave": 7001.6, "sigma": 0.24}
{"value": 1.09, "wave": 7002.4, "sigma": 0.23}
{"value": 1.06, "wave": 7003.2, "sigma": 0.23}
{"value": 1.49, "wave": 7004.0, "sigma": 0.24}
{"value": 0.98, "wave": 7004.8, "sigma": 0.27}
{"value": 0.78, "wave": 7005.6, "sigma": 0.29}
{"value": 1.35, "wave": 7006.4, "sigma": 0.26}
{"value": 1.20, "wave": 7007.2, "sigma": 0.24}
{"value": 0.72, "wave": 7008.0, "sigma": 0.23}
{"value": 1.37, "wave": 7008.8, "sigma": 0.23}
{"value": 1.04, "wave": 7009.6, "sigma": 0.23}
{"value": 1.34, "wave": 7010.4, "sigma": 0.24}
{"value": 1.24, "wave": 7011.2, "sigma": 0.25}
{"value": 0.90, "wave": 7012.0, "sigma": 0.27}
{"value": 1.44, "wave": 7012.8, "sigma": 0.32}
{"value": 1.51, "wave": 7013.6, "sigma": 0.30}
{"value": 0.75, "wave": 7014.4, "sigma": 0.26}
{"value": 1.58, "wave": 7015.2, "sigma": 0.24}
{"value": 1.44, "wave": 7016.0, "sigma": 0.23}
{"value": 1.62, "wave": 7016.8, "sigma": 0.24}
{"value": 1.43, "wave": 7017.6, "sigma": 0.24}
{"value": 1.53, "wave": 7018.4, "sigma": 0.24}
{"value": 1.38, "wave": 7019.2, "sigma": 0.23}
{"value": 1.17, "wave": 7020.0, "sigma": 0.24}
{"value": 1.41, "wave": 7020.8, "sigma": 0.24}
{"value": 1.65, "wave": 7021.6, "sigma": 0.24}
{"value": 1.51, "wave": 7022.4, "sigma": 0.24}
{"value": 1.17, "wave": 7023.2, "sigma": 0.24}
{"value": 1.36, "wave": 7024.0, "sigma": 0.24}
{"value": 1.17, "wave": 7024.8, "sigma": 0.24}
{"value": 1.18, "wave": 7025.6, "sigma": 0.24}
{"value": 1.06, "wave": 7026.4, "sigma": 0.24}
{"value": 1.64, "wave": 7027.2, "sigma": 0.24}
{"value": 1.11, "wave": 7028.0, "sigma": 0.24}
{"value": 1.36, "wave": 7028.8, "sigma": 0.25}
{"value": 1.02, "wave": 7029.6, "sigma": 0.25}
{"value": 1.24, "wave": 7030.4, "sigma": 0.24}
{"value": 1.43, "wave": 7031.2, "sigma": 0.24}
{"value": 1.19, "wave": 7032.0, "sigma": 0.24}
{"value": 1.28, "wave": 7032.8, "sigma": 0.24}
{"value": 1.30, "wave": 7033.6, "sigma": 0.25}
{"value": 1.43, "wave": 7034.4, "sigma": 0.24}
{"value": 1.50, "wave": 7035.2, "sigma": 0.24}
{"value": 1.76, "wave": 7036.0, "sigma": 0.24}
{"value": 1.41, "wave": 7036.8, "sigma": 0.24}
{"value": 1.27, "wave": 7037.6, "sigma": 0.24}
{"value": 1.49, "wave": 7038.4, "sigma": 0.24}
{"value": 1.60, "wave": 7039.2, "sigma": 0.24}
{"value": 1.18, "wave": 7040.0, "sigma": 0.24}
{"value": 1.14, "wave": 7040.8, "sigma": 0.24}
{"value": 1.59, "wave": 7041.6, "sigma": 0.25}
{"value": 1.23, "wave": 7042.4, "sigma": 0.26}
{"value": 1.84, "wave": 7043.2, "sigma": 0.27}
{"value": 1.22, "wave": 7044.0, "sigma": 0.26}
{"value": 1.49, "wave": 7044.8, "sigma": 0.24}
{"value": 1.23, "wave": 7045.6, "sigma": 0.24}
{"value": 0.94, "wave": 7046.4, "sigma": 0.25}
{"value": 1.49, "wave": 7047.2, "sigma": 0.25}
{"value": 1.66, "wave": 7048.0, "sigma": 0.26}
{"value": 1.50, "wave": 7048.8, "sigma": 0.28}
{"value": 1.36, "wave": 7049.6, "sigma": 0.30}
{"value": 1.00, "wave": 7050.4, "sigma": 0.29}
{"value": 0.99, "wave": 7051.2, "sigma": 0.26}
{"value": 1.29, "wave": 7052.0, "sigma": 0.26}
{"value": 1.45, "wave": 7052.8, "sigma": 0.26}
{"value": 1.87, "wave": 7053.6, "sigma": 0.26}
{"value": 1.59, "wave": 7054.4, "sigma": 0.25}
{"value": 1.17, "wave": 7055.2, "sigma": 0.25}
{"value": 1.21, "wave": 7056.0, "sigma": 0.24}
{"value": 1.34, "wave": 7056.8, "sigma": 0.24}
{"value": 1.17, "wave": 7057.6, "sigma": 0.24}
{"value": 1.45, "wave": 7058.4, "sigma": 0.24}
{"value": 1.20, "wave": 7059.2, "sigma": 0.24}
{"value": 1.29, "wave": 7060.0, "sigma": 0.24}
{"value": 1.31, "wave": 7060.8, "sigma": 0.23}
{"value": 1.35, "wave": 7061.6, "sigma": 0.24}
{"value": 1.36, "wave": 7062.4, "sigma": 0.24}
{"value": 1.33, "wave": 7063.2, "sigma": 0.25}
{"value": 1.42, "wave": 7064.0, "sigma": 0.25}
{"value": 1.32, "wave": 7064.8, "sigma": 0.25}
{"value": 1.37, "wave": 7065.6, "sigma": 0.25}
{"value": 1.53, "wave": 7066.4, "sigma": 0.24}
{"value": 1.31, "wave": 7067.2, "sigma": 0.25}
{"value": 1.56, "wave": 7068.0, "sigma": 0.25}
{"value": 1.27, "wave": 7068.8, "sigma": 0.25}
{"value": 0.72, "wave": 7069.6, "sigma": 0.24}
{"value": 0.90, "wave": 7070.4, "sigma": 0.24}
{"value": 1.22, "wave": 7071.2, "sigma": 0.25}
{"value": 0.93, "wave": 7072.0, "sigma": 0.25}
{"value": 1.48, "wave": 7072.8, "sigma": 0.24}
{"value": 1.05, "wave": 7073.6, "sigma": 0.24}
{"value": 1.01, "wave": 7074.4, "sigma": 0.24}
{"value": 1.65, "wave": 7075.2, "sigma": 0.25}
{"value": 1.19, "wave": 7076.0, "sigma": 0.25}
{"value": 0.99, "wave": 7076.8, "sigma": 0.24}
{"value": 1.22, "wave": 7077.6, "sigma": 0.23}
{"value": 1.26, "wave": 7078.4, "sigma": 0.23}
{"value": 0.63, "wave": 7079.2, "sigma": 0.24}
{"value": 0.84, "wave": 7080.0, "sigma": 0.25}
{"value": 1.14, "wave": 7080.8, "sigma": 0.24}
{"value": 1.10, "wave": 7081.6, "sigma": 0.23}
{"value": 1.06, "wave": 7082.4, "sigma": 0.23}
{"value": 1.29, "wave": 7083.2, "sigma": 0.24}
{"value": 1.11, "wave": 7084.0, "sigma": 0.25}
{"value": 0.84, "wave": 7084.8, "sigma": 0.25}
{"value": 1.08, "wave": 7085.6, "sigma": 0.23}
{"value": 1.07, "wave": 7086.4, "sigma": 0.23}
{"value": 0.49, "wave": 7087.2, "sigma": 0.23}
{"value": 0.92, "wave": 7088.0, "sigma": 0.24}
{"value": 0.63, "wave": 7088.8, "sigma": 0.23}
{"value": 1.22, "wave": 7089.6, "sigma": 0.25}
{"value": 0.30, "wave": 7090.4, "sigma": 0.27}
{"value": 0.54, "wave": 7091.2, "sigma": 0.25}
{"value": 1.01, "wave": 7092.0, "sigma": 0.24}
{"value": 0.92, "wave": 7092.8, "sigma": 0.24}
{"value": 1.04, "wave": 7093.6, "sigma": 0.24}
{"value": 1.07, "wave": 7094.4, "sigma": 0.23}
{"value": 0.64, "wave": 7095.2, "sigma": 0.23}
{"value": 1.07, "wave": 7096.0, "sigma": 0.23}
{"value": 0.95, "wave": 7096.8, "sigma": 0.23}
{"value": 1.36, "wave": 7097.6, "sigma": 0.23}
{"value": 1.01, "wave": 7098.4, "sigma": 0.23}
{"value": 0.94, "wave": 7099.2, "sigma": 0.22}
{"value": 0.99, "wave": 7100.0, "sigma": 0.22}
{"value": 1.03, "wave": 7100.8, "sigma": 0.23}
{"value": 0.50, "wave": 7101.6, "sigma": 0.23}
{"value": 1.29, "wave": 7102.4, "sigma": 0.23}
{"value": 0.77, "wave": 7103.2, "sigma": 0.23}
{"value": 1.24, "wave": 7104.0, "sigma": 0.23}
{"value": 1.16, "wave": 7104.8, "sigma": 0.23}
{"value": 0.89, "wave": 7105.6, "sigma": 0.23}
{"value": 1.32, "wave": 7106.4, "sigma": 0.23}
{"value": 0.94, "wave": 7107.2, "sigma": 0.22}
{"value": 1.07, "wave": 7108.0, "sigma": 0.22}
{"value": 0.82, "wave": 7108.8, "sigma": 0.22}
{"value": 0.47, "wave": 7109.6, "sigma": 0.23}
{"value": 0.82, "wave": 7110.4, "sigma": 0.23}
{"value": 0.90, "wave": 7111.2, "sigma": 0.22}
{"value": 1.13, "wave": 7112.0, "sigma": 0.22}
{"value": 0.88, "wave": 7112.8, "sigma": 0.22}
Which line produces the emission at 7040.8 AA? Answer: Mg II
